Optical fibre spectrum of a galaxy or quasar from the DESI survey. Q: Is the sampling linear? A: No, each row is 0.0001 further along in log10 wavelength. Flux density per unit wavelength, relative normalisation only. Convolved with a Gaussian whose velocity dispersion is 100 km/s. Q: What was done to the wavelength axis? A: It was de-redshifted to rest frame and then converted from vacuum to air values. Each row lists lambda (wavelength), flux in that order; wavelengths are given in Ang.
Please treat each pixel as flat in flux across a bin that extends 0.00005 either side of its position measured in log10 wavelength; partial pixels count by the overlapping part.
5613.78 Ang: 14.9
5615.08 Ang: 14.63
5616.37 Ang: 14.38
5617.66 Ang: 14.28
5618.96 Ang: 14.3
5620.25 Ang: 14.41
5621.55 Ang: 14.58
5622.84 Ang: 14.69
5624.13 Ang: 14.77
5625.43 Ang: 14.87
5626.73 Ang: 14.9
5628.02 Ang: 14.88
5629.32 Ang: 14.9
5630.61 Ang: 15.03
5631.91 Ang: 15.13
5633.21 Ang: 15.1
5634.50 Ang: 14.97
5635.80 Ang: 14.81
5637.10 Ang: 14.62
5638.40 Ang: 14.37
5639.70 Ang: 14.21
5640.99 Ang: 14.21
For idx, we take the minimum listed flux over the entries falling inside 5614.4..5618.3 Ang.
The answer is 14.28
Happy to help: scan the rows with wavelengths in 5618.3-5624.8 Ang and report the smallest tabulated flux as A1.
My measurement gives 14.3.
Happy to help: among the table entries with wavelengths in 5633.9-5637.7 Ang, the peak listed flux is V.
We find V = 14.97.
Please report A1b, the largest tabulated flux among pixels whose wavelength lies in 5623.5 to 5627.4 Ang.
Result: 14.9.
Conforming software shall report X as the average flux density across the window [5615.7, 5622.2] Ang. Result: 14.4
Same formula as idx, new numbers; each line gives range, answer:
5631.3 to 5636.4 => 14.81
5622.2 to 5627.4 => 14.69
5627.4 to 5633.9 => 14.88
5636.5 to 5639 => 14.37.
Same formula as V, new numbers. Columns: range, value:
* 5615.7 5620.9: 14.41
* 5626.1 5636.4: 15.13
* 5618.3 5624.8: 14.77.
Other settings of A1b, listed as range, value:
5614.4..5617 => 14.63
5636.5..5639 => 14.62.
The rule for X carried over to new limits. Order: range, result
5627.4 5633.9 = 15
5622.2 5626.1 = 14.8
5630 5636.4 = 15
